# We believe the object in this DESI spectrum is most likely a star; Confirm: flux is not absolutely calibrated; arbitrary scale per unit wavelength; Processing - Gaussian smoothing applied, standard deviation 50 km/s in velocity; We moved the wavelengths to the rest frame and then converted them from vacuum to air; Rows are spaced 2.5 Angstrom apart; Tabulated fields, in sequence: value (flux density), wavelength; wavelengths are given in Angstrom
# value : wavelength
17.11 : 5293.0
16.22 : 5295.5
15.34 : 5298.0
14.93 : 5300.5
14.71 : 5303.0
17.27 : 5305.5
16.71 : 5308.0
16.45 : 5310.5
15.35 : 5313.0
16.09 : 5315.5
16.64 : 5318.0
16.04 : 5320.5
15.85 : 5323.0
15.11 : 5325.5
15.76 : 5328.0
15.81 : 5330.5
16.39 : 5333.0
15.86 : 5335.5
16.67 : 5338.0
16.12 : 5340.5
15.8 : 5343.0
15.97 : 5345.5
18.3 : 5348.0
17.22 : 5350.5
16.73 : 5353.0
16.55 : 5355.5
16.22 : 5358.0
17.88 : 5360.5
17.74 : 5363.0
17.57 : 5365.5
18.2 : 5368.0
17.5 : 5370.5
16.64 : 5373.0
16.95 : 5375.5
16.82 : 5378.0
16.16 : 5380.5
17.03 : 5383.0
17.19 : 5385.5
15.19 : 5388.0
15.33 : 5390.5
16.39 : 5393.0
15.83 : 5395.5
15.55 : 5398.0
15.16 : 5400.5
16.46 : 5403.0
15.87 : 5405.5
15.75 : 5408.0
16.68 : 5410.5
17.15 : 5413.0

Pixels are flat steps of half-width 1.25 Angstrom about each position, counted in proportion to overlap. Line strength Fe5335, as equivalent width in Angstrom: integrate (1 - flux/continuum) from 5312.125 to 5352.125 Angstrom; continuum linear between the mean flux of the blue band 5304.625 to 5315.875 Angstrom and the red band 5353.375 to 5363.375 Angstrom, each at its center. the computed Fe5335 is 1.11 Angstrom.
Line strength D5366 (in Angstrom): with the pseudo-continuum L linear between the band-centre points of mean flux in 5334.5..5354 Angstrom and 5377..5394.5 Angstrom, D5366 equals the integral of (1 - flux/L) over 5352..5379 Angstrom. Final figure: -1.2 Angstrom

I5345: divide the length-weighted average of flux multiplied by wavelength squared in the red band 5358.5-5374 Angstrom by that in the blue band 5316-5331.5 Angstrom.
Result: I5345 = 1.1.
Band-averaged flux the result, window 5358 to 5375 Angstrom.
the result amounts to 17.5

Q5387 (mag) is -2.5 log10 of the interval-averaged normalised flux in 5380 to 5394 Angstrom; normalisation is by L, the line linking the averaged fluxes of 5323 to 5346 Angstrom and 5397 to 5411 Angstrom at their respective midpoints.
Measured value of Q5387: -0.02 mag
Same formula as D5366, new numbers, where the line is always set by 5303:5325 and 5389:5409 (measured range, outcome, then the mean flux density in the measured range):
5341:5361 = -1.0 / 16.8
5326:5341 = 0.0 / 16.1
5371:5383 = -0.6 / 16.7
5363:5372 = -1.0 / 17.7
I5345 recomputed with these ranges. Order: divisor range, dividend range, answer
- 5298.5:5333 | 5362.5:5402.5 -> 1.07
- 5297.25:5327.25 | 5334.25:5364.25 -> 1.07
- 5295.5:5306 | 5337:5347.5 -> 1.07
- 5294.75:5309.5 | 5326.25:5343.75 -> 1.02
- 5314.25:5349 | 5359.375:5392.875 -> 1.06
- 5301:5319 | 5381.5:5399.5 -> 1.03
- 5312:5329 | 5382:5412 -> 1.04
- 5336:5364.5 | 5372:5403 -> 0.98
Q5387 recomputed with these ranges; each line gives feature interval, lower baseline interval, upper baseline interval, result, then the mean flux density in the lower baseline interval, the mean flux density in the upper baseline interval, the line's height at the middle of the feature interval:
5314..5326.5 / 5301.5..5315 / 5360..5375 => 0.028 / 16.1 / 17.5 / 16.4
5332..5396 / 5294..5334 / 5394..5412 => -0.053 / 15.9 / 15.9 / 15.9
